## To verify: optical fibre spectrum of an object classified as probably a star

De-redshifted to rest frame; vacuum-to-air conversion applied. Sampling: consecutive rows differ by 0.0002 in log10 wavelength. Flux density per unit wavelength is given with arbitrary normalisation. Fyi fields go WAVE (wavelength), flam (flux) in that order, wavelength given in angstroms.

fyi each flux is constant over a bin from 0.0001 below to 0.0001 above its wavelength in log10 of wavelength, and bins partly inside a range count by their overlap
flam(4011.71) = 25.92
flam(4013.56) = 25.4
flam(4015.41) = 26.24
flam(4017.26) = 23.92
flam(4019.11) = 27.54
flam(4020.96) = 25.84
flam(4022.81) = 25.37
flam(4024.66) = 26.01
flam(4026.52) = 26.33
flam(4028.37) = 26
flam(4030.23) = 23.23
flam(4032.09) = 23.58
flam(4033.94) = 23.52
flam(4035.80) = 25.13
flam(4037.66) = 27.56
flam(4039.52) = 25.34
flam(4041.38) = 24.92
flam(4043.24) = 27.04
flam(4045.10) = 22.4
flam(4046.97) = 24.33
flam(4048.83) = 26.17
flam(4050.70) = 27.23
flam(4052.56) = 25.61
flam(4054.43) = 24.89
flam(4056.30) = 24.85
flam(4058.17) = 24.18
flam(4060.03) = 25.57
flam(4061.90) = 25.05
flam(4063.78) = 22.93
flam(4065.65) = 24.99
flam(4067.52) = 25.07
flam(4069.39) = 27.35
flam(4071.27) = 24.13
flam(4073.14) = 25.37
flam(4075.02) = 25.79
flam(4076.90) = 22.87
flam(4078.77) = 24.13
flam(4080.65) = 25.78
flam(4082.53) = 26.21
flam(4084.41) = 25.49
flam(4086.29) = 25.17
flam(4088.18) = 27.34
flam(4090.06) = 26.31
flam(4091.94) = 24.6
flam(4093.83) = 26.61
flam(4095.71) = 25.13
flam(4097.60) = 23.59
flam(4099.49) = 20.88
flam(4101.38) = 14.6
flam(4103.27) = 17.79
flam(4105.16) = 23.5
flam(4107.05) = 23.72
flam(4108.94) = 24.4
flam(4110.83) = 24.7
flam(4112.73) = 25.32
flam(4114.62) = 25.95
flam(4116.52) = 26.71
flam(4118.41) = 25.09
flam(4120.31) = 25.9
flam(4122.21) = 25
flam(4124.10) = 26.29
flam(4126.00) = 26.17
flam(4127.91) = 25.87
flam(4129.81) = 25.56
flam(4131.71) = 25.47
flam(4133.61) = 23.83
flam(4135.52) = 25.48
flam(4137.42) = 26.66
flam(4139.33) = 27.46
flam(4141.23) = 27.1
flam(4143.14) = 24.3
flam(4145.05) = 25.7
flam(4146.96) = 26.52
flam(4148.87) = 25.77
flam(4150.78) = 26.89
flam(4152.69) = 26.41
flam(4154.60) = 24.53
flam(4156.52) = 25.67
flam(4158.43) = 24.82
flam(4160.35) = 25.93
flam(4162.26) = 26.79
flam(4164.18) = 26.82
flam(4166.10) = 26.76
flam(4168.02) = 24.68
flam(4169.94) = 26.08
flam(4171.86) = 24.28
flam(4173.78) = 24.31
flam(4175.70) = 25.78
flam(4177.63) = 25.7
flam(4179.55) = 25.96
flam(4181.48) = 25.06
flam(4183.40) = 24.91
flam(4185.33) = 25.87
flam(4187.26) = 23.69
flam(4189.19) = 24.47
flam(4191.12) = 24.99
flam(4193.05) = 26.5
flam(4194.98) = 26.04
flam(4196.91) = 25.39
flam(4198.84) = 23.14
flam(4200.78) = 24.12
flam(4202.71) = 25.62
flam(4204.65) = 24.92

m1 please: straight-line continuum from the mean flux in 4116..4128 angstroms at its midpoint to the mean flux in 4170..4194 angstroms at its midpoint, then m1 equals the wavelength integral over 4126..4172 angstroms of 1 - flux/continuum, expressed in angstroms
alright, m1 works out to -0.6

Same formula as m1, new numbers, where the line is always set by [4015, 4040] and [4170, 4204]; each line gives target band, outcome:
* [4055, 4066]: 0.3 angstroms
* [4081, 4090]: -0.3 angstroms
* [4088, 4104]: 1.5 angstroms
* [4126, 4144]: -0.4 angstroms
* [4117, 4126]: -0.2 angstroms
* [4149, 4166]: -0.6 angstroms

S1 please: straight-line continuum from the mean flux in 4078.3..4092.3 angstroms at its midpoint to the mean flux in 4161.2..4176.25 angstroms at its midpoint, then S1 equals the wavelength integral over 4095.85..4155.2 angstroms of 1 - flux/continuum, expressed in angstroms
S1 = 2.2 angstroms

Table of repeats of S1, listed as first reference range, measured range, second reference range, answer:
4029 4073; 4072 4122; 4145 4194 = 1.74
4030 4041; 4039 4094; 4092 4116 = -2.71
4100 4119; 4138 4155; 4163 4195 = -1.28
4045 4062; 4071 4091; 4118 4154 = 0.02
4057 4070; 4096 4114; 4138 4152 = 2.38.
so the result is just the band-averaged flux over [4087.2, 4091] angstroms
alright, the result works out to 26.8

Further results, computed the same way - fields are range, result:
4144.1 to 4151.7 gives 26.2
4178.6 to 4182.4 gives 25.5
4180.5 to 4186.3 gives 25.3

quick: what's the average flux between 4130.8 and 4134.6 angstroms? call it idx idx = 24.6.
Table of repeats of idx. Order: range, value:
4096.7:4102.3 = 19.7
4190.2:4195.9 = 25.9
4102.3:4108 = 21.7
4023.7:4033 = 25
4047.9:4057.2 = 25.7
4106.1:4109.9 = 24.1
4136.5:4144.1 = 26.4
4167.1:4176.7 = 25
